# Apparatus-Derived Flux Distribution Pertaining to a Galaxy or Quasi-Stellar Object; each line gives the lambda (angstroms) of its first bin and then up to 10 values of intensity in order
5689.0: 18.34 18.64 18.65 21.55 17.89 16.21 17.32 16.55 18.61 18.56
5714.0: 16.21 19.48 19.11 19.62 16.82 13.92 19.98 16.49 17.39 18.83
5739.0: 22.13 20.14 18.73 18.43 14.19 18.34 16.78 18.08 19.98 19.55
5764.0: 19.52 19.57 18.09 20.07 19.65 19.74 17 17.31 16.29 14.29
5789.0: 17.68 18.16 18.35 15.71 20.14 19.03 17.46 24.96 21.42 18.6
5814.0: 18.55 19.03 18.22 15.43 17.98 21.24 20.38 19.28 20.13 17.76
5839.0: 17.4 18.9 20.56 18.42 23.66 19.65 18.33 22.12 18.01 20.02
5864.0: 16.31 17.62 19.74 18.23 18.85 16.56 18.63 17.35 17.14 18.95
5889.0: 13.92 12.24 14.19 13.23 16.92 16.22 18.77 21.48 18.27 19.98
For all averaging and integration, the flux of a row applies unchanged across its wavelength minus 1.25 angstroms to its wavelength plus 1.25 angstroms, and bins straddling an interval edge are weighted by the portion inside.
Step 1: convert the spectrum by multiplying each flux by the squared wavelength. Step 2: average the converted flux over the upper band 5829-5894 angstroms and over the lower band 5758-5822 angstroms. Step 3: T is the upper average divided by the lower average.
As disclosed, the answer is 1.01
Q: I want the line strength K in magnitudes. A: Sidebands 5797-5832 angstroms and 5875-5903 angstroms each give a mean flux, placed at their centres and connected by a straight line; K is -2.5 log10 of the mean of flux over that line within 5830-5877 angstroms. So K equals -0.09 mag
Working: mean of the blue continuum 19.3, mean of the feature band 19.1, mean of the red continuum 16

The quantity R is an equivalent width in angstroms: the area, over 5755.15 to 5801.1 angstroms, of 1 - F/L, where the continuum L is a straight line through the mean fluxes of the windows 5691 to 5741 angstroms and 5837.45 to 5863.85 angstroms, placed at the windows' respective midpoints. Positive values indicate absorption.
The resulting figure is 1.3 angstroms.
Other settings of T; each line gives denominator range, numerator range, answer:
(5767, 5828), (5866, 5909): 0.95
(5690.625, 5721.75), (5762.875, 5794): 1.02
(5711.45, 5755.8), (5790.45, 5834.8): 1.09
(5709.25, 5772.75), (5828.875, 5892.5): 1.04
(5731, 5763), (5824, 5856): 1.10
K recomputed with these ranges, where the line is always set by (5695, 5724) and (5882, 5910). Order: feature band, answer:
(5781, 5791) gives 0.07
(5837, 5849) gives -0.14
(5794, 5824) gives -0.10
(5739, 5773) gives -0.05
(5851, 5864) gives -0.15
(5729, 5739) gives -0.03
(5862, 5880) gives -0.08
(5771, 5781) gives -0.08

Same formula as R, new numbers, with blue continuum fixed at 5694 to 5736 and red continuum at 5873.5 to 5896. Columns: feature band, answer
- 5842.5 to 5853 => -2.5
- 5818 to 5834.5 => -2.1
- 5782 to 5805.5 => -0.6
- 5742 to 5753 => 0.0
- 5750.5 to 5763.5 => -0.8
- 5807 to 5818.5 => -1.9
